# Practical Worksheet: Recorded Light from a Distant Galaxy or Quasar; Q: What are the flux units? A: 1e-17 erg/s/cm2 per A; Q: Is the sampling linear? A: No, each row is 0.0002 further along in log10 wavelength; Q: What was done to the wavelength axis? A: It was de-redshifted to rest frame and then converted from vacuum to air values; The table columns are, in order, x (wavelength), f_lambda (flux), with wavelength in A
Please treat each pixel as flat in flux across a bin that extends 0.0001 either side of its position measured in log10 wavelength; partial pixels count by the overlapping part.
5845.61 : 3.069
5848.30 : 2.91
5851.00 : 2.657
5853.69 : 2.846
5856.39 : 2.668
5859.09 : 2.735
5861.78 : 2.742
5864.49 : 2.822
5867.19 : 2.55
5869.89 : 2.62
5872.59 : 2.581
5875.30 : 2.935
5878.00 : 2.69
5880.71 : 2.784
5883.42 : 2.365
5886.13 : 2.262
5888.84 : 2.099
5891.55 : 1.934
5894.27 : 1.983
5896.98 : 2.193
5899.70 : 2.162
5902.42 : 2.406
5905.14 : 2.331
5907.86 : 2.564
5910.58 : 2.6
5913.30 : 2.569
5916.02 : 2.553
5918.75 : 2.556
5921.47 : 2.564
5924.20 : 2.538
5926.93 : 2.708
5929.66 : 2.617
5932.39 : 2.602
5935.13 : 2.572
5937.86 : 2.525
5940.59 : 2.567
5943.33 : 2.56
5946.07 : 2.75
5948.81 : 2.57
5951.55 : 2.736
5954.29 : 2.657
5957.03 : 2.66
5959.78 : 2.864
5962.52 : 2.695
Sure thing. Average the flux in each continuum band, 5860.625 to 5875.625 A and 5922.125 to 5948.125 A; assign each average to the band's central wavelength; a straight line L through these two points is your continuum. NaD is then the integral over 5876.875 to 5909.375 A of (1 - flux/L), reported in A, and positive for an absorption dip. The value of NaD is 4.2 A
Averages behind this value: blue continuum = 2.69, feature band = 2.31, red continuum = 2.6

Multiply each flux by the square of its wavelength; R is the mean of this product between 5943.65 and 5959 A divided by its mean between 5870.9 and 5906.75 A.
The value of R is 1.2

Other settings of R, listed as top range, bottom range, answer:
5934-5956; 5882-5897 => 1.25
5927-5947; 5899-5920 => 1.06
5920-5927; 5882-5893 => 1.21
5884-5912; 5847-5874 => 0.84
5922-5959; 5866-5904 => 1.12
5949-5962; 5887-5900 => 1.34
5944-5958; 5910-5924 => 1.05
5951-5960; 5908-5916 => 1.07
